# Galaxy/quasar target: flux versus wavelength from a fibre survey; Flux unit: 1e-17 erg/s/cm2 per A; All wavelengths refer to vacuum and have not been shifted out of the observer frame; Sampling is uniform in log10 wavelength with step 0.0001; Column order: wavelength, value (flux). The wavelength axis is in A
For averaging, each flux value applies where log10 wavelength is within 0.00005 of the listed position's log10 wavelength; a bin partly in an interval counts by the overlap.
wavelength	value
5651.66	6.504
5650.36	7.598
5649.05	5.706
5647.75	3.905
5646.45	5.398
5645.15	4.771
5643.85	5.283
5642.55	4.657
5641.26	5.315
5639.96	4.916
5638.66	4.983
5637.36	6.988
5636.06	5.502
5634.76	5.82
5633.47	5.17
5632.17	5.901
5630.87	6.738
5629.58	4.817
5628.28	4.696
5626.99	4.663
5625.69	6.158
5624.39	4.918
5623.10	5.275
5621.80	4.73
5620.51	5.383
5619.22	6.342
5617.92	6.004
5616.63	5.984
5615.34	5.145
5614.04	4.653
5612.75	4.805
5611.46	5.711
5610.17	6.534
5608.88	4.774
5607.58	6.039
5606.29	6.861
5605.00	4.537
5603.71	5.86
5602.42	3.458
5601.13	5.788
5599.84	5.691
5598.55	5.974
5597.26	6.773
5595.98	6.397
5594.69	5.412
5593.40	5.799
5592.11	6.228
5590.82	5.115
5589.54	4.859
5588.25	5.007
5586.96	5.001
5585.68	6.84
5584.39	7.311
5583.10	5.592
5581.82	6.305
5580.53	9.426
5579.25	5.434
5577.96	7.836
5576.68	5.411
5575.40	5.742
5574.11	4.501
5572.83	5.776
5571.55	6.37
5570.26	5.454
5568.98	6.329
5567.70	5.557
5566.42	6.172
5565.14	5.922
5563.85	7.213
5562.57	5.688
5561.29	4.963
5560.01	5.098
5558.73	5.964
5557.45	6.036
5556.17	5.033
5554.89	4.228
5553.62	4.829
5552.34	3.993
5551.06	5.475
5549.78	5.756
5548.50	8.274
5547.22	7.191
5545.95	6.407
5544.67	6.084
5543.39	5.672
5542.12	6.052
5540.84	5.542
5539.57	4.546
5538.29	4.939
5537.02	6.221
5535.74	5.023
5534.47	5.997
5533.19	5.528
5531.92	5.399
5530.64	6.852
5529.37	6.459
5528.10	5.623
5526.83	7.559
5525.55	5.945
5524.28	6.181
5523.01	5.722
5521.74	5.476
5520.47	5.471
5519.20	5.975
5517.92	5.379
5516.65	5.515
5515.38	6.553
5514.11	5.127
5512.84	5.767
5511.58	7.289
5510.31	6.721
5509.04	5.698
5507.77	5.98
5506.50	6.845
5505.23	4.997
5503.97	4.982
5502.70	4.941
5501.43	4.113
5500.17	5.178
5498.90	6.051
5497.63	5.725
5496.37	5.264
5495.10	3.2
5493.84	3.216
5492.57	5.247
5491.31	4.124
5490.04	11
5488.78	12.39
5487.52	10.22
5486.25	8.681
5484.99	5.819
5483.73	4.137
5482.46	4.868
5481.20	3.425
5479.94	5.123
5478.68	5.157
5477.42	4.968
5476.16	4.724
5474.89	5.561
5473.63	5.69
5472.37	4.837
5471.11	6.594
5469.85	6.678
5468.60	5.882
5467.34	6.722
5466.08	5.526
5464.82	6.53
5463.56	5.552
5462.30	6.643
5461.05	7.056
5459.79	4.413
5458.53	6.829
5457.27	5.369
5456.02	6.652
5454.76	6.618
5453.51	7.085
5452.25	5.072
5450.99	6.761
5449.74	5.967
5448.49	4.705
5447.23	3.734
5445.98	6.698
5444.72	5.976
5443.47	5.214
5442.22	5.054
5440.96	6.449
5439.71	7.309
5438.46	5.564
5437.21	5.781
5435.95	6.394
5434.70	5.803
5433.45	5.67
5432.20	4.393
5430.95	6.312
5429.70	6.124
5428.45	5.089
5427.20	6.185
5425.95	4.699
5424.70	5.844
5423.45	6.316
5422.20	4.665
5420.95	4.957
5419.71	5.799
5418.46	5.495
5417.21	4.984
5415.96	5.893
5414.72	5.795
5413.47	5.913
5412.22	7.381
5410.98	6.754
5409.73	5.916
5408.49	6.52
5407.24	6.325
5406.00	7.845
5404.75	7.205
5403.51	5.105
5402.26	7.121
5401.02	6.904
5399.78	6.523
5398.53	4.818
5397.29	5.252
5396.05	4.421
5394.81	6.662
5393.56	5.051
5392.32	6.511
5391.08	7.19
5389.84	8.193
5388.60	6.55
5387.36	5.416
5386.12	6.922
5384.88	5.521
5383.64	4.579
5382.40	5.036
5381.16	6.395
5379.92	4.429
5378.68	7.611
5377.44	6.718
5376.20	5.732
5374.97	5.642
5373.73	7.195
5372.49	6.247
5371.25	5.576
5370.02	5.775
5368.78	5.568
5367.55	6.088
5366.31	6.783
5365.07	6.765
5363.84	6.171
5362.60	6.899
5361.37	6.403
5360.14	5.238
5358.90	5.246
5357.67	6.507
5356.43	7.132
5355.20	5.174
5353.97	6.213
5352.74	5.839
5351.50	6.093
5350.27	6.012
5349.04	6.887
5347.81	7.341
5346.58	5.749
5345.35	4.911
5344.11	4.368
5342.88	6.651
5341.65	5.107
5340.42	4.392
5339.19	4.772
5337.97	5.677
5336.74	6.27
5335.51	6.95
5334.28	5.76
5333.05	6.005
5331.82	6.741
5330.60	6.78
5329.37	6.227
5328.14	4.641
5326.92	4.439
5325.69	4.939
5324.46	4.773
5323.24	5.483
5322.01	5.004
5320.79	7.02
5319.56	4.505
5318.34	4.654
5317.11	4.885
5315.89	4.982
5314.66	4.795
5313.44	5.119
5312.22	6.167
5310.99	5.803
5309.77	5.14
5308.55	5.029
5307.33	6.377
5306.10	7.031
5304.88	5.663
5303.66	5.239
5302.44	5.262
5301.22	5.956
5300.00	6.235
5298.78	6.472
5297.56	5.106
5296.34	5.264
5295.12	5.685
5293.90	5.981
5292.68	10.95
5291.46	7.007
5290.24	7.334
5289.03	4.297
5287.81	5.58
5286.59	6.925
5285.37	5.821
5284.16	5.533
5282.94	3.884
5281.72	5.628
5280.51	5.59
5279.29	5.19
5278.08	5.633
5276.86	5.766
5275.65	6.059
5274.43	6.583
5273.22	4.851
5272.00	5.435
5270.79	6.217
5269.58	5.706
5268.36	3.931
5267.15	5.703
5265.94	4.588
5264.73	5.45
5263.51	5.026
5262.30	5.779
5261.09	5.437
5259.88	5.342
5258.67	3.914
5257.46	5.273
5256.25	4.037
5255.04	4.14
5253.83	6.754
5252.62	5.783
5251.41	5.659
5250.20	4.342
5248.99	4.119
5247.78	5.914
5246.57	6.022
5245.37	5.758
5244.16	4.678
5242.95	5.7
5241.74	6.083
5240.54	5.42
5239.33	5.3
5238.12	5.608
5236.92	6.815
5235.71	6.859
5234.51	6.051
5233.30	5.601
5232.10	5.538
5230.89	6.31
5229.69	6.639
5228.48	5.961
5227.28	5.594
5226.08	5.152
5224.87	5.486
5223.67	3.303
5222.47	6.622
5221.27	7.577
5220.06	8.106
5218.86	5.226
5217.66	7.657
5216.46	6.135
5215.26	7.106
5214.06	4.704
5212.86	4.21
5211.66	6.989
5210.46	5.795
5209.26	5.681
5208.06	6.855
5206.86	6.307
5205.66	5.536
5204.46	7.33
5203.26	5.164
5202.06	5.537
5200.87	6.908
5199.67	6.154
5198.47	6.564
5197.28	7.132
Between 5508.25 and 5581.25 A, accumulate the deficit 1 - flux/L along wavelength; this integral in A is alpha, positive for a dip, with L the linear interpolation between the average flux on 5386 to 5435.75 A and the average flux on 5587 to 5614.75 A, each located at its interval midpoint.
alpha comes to -3.1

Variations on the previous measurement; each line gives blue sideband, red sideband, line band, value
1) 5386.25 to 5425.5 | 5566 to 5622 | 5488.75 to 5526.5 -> 1.0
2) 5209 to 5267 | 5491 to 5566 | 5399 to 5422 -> -2.3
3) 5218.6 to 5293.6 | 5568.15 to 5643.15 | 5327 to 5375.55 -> -2.5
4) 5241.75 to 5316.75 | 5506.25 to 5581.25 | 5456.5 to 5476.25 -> -0.4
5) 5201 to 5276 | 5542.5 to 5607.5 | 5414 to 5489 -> -1.0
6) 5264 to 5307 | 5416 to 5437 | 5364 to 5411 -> -4.5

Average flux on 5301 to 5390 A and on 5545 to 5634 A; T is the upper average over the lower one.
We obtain 0.99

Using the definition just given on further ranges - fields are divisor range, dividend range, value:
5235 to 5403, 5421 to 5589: 1.02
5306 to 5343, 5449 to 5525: 1.07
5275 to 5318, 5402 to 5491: 1.05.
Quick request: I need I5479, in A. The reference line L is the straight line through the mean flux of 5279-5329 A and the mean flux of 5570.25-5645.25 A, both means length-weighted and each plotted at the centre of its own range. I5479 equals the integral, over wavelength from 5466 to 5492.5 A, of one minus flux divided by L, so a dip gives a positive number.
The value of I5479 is -3.0 A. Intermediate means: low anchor 5.65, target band 6.29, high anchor 5.66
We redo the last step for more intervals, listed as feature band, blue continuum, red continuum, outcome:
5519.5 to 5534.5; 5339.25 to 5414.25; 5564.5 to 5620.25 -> -0.3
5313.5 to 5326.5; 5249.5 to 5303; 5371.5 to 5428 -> 1.5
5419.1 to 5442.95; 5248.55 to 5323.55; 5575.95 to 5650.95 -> -0.4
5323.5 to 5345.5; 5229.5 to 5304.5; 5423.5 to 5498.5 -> 0.8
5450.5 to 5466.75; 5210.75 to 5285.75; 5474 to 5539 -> -1.0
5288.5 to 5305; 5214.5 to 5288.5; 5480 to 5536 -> -1.5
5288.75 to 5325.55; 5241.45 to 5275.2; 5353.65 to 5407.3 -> -1.0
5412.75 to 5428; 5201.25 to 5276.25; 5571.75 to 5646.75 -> 0.3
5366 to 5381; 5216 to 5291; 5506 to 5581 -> -1.0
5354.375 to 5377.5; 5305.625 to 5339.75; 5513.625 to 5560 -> -2.2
